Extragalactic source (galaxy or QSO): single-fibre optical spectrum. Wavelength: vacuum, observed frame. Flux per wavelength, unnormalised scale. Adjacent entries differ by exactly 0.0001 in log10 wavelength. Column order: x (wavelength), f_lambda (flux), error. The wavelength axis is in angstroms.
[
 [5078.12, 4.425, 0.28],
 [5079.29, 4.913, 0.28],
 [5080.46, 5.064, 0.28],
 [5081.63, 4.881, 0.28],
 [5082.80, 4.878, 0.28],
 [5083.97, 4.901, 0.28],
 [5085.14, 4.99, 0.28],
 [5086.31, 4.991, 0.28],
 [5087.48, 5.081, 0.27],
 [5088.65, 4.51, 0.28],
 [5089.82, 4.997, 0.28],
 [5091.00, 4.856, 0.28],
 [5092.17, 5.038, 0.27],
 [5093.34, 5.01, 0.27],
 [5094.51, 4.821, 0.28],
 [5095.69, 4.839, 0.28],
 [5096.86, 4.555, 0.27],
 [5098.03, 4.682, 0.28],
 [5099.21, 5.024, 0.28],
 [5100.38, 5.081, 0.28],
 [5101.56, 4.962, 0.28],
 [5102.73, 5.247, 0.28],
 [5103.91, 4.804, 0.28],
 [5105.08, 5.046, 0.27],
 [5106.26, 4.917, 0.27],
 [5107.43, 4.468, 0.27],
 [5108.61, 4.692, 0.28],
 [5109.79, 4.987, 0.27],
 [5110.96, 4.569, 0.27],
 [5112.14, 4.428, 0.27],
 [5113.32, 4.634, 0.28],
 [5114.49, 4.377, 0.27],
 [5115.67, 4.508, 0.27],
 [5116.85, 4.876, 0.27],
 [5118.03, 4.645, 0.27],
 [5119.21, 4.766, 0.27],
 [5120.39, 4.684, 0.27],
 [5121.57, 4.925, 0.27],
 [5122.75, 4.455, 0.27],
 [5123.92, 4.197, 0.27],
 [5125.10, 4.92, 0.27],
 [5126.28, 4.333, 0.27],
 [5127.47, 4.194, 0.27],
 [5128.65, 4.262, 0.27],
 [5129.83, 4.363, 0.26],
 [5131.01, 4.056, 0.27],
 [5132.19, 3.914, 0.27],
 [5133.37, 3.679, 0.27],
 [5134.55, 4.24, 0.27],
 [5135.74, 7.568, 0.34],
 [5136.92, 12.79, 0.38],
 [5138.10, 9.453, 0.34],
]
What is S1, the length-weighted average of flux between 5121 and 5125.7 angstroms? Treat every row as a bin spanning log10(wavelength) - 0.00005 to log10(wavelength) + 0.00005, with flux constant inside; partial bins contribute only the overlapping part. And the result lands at 4.63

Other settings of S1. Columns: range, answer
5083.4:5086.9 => 4.97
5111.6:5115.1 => 4.48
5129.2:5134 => 4.01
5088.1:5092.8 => 4.85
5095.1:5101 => 4.83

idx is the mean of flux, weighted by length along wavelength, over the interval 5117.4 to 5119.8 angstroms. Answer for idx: 4.7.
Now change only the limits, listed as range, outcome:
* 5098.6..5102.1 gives 5.01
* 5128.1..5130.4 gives 4.31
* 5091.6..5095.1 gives 4.96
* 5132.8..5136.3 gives 5.14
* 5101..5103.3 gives 5.12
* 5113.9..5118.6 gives 4.6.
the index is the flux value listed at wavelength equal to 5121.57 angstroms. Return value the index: 4.925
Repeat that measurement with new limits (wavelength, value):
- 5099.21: 5.024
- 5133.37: 3.679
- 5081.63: 4.881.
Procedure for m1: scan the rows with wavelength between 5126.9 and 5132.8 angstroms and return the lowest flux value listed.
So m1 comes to 3.914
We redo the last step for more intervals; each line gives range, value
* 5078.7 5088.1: 4.878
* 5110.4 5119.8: 4.377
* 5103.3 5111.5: 4.468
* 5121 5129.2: 4.194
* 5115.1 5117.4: 4.508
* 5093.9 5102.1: 4.555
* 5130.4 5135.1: 3.679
